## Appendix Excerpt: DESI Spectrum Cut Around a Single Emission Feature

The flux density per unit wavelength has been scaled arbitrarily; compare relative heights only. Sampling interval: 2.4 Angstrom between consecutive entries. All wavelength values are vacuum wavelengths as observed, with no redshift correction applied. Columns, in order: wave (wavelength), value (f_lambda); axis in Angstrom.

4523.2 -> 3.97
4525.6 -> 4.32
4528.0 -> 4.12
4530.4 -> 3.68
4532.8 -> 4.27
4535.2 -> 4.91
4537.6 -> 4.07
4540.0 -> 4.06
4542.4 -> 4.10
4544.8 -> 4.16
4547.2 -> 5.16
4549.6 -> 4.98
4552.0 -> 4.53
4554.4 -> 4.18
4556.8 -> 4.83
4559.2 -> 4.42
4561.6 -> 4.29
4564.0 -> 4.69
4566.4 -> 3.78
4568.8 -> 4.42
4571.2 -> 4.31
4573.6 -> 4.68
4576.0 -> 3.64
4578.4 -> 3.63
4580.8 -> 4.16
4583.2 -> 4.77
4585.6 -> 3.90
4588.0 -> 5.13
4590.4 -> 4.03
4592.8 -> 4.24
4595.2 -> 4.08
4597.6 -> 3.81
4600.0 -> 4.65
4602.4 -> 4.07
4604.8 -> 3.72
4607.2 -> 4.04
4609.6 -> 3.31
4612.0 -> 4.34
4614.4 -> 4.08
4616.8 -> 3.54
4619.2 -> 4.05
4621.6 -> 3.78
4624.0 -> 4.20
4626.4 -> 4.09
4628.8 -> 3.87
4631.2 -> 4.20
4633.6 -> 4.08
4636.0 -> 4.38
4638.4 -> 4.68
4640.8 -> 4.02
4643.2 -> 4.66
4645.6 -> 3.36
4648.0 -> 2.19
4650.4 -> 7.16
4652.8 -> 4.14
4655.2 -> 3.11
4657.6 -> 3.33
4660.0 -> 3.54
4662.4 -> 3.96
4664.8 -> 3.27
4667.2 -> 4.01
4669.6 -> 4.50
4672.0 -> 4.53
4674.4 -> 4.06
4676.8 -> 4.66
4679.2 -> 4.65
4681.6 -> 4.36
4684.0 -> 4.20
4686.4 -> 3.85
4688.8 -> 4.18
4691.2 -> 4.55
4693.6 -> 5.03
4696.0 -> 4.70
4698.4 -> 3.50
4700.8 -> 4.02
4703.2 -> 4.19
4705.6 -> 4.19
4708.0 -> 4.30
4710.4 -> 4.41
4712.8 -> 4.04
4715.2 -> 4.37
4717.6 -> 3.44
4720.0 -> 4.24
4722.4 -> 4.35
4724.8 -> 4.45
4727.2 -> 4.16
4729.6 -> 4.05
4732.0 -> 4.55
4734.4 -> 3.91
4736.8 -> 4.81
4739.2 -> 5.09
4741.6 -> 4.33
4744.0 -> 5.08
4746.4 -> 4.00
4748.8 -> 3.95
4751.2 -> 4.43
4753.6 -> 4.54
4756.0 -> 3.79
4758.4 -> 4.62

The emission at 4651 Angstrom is Hgamma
